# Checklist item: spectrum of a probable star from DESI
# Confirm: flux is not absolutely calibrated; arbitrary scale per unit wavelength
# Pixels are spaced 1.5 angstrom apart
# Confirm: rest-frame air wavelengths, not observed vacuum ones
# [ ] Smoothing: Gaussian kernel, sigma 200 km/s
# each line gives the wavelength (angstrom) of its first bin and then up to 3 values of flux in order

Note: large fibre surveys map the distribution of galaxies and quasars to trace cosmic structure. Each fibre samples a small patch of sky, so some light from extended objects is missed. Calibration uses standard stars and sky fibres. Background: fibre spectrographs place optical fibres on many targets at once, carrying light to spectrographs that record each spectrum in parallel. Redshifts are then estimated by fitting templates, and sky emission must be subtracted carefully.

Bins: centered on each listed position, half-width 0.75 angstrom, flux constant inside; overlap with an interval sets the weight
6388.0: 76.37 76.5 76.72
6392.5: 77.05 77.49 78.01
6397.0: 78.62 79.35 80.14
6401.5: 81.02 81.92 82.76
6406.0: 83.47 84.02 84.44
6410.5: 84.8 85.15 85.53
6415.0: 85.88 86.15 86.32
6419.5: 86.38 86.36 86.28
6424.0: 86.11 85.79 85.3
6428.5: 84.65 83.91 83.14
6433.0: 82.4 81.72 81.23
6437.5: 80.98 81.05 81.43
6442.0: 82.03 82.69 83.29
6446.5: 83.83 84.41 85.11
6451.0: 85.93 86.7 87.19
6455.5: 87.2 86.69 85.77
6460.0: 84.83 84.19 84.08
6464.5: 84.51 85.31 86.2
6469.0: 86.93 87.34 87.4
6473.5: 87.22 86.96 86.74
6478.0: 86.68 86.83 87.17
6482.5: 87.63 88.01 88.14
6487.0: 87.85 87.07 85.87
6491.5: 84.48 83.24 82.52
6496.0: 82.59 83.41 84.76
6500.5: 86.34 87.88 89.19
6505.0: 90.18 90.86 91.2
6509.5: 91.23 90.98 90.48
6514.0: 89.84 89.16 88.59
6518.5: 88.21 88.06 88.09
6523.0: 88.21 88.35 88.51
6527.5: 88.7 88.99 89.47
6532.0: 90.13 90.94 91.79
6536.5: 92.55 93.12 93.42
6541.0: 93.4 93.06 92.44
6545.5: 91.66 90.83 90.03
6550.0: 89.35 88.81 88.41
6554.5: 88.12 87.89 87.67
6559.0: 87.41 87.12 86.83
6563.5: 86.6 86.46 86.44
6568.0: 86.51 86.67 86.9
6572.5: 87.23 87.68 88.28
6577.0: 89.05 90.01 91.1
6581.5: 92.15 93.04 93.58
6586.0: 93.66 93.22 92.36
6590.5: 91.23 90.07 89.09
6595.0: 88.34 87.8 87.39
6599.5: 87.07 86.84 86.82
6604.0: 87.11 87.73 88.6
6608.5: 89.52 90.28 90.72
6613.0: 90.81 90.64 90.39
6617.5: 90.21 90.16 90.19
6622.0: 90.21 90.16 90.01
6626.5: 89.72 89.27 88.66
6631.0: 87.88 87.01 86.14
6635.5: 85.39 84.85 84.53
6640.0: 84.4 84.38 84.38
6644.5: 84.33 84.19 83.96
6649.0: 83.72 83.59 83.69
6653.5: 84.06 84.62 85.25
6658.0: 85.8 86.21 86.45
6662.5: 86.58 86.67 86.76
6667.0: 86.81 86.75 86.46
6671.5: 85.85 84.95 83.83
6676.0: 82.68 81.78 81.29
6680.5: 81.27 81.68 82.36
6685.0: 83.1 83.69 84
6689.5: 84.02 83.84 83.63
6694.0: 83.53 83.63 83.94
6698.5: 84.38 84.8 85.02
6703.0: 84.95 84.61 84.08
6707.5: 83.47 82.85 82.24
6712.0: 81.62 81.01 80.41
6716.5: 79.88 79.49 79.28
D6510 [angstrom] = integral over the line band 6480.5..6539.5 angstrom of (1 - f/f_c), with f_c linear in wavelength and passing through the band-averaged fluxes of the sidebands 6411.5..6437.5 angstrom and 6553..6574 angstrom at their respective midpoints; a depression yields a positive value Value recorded -1.5 angstrom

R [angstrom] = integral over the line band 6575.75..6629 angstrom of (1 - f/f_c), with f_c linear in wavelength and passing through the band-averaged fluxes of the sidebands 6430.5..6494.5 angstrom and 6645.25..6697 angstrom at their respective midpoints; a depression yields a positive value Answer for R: -3.4 angstrom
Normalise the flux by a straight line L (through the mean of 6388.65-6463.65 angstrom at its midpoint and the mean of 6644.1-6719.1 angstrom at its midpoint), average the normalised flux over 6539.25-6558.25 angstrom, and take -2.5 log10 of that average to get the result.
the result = -0.08 mag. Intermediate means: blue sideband 83.3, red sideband 83.9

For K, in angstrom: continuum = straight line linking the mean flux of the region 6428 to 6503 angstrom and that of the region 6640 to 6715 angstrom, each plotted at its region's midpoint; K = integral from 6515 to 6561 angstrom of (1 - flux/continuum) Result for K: -2.7 angstrom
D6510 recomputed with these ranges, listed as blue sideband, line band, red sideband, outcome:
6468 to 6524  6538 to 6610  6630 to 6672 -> -2.4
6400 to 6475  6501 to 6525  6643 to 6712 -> -1.4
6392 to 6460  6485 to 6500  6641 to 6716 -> -0.2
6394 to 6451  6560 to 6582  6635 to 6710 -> -1.0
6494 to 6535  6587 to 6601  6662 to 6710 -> -0.5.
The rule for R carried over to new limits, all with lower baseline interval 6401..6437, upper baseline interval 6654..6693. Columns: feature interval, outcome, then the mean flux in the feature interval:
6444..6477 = -0.55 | 85.8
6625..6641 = -0.46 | 86.9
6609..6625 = -1.12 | 90.3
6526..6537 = -0.75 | 90.2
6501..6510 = -0.59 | 90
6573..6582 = -0.55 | 89.6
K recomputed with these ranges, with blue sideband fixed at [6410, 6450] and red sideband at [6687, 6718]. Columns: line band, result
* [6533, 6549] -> -1.6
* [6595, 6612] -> -0.9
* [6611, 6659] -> -2.0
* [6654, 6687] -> -0.5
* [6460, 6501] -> -0.9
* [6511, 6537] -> -1.7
